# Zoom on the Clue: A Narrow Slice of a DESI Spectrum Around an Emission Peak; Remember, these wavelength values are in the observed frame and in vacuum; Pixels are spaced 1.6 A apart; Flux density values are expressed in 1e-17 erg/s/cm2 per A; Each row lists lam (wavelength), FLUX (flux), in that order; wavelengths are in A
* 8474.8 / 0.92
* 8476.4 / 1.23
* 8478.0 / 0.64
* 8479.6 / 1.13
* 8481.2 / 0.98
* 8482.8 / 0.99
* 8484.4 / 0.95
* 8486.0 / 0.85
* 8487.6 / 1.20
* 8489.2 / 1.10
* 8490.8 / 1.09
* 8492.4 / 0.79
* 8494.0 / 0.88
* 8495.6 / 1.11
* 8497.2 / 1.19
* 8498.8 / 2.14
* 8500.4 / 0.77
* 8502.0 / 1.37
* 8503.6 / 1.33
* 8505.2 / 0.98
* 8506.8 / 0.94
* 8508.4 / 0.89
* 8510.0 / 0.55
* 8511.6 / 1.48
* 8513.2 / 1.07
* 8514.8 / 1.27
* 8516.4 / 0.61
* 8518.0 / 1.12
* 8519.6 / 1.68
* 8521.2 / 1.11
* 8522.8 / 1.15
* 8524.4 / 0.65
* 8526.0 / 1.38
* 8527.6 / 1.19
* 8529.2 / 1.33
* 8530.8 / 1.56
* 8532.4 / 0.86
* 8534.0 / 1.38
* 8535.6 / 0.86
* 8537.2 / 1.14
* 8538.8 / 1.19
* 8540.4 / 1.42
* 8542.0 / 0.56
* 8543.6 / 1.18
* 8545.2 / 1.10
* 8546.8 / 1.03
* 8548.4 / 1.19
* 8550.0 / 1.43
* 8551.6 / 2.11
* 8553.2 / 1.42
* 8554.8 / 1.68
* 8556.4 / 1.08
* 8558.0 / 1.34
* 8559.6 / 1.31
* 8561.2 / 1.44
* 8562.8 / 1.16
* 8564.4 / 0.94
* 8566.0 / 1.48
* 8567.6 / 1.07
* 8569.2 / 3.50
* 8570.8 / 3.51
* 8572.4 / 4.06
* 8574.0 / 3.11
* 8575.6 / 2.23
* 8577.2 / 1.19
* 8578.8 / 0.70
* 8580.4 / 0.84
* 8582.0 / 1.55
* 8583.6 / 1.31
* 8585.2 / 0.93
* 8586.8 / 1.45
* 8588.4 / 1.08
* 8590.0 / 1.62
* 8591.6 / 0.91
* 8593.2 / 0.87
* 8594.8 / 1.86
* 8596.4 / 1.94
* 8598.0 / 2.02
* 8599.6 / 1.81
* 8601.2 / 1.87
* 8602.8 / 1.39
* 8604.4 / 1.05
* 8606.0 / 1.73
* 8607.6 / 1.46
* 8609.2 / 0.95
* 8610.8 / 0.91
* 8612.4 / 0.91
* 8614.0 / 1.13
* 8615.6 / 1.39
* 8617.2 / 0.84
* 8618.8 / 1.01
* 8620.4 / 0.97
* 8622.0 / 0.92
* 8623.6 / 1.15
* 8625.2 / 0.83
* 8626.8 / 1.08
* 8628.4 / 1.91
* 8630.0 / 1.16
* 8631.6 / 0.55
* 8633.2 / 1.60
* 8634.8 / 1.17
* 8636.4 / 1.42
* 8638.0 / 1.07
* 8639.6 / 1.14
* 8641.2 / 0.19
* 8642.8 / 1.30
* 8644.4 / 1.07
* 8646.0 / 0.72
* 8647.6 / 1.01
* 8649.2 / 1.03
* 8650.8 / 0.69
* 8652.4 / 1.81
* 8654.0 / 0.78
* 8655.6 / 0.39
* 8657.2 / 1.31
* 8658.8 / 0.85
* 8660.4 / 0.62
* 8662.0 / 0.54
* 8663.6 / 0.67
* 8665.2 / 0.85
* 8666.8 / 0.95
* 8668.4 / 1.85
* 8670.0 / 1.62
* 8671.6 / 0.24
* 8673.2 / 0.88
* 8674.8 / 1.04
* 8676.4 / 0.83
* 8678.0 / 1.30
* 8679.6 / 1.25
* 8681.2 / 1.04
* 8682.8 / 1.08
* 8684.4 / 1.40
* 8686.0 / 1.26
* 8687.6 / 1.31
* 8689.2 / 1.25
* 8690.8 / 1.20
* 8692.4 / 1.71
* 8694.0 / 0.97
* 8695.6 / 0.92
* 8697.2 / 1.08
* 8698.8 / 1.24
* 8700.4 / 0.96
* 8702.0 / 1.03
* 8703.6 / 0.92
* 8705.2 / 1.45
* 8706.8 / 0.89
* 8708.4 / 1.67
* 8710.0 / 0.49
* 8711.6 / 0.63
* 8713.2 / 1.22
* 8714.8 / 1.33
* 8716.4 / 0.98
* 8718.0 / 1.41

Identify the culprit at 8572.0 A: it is H-alpha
